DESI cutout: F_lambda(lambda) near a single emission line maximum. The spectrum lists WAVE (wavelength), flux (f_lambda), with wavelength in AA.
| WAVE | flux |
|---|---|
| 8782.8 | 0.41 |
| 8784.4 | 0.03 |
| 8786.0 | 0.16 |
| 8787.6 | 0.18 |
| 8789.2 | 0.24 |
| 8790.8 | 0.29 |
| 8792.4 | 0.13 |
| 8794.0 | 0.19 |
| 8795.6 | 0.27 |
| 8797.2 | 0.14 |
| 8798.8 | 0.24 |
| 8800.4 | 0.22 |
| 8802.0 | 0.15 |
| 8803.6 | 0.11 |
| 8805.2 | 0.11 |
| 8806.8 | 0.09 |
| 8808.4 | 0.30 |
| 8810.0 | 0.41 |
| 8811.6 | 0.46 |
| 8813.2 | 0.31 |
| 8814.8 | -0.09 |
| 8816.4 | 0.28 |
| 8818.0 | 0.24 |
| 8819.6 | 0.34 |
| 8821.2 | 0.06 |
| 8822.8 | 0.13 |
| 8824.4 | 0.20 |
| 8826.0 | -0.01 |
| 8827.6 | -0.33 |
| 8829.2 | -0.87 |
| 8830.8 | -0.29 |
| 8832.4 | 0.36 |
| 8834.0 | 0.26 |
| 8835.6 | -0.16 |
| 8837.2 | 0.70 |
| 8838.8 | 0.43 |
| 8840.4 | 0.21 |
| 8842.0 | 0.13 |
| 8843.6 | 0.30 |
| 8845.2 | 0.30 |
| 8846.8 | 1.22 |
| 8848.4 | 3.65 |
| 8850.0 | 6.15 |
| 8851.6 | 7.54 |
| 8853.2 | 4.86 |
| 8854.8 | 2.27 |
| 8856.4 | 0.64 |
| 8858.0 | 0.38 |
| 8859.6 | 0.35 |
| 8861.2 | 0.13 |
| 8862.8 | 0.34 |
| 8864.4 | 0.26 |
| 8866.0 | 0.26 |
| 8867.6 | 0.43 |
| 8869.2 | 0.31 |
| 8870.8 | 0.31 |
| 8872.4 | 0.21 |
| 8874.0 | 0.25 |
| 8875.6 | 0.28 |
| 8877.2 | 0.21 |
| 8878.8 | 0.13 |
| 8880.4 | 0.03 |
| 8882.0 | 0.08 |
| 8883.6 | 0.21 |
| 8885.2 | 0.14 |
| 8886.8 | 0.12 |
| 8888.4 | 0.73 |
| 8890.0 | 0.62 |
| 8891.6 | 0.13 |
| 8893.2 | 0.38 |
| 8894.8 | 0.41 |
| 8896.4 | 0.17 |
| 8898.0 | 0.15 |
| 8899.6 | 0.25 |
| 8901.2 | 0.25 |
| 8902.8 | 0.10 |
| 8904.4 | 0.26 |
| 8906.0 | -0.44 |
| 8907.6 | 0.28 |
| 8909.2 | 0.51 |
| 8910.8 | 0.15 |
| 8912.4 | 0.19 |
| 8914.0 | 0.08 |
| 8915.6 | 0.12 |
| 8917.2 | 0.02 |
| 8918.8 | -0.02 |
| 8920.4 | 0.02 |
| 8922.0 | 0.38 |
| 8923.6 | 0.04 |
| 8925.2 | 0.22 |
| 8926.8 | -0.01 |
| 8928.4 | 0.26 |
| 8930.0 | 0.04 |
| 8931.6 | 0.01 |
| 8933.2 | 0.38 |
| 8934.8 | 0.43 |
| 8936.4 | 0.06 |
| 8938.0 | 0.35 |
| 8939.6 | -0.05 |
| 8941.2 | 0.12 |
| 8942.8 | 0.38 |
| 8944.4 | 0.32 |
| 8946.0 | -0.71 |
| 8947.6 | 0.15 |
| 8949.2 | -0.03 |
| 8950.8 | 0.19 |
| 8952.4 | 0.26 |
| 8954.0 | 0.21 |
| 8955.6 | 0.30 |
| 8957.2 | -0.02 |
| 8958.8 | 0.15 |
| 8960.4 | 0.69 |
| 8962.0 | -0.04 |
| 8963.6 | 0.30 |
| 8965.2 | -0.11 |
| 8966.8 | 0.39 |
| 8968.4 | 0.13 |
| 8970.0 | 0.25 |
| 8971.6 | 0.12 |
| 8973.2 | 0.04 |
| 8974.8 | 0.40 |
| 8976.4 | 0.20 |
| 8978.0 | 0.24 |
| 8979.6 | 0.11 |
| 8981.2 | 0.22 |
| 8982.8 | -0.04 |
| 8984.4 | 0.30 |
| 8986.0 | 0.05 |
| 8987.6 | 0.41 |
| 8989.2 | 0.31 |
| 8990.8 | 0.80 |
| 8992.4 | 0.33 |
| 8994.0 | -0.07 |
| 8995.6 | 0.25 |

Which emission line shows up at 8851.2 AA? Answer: [O III] 5007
